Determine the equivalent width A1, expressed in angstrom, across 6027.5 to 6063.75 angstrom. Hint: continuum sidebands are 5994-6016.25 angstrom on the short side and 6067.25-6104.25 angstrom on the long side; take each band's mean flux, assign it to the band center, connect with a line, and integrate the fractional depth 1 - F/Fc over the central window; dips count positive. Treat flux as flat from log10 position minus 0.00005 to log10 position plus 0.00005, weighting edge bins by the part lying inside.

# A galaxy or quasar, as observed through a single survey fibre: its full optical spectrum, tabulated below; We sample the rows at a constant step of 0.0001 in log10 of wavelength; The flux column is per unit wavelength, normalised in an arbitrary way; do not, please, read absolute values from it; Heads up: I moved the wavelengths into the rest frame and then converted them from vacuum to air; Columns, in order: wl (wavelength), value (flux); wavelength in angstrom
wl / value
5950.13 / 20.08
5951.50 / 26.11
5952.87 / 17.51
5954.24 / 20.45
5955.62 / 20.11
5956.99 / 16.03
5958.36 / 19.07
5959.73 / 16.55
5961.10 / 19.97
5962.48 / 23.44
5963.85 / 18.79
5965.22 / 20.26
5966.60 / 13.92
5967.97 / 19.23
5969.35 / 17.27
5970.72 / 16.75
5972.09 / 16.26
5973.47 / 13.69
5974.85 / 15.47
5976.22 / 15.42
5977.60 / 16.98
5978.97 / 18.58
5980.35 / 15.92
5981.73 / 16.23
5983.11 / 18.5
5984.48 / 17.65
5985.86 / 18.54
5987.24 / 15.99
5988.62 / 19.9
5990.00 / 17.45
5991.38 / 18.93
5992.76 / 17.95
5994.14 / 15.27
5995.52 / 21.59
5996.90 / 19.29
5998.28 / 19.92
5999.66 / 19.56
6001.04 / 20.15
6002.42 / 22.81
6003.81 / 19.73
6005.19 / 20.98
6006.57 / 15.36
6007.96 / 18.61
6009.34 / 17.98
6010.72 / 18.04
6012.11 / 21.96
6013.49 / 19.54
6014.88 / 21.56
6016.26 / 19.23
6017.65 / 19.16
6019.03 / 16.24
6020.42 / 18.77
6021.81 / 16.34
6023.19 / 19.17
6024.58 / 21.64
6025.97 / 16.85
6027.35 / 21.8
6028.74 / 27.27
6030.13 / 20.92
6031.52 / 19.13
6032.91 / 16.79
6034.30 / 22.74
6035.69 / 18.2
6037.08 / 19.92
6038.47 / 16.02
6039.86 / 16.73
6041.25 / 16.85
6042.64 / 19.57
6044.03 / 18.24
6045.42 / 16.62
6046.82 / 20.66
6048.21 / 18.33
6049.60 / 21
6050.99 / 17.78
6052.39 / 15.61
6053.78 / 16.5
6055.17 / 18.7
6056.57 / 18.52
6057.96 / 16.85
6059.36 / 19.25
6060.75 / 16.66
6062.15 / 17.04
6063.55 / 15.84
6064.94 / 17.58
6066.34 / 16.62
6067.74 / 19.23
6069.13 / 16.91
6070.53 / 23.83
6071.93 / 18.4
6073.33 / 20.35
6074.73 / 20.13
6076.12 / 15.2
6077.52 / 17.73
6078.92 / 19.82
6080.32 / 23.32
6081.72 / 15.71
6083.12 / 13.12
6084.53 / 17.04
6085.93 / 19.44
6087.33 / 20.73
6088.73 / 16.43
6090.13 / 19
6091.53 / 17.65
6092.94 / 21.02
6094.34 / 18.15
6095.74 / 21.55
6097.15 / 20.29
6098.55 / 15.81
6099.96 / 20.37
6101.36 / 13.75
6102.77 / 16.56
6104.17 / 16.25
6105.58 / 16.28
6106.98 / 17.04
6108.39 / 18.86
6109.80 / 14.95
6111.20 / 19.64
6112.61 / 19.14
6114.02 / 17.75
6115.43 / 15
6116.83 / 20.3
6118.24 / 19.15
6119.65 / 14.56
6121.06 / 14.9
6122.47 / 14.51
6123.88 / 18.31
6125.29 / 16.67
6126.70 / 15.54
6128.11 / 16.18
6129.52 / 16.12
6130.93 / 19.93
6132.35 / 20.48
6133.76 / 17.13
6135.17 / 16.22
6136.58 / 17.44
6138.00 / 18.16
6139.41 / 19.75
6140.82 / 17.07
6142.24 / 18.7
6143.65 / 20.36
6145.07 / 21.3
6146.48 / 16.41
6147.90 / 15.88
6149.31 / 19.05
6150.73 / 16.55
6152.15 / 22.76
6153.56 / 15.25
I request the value 0.84 angstrom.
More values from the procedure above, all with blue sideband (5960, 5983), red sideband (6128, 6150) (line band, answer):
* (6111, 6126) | 0.8 angstrom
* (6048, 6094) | -0.9 angstrom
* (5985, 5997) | -0.5 angstrom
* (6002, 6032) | -3.5 angstrom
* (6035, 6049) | -0.3 angstrom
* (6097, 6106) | 0.6 angstrom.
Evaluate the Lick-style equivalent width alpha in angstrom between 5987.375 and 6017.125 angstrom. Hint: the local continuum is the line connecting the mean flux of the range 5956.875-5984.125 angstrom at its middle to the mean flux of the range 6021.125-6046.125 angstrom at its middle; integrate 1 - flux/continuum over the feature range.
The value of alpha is -1.5 angstrom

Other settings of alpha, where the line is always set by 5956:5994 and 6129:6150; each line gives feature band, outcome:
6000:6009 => -0.94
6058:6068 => 0.34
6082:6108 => 0.44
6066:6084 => -0.51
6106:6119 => 0.17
